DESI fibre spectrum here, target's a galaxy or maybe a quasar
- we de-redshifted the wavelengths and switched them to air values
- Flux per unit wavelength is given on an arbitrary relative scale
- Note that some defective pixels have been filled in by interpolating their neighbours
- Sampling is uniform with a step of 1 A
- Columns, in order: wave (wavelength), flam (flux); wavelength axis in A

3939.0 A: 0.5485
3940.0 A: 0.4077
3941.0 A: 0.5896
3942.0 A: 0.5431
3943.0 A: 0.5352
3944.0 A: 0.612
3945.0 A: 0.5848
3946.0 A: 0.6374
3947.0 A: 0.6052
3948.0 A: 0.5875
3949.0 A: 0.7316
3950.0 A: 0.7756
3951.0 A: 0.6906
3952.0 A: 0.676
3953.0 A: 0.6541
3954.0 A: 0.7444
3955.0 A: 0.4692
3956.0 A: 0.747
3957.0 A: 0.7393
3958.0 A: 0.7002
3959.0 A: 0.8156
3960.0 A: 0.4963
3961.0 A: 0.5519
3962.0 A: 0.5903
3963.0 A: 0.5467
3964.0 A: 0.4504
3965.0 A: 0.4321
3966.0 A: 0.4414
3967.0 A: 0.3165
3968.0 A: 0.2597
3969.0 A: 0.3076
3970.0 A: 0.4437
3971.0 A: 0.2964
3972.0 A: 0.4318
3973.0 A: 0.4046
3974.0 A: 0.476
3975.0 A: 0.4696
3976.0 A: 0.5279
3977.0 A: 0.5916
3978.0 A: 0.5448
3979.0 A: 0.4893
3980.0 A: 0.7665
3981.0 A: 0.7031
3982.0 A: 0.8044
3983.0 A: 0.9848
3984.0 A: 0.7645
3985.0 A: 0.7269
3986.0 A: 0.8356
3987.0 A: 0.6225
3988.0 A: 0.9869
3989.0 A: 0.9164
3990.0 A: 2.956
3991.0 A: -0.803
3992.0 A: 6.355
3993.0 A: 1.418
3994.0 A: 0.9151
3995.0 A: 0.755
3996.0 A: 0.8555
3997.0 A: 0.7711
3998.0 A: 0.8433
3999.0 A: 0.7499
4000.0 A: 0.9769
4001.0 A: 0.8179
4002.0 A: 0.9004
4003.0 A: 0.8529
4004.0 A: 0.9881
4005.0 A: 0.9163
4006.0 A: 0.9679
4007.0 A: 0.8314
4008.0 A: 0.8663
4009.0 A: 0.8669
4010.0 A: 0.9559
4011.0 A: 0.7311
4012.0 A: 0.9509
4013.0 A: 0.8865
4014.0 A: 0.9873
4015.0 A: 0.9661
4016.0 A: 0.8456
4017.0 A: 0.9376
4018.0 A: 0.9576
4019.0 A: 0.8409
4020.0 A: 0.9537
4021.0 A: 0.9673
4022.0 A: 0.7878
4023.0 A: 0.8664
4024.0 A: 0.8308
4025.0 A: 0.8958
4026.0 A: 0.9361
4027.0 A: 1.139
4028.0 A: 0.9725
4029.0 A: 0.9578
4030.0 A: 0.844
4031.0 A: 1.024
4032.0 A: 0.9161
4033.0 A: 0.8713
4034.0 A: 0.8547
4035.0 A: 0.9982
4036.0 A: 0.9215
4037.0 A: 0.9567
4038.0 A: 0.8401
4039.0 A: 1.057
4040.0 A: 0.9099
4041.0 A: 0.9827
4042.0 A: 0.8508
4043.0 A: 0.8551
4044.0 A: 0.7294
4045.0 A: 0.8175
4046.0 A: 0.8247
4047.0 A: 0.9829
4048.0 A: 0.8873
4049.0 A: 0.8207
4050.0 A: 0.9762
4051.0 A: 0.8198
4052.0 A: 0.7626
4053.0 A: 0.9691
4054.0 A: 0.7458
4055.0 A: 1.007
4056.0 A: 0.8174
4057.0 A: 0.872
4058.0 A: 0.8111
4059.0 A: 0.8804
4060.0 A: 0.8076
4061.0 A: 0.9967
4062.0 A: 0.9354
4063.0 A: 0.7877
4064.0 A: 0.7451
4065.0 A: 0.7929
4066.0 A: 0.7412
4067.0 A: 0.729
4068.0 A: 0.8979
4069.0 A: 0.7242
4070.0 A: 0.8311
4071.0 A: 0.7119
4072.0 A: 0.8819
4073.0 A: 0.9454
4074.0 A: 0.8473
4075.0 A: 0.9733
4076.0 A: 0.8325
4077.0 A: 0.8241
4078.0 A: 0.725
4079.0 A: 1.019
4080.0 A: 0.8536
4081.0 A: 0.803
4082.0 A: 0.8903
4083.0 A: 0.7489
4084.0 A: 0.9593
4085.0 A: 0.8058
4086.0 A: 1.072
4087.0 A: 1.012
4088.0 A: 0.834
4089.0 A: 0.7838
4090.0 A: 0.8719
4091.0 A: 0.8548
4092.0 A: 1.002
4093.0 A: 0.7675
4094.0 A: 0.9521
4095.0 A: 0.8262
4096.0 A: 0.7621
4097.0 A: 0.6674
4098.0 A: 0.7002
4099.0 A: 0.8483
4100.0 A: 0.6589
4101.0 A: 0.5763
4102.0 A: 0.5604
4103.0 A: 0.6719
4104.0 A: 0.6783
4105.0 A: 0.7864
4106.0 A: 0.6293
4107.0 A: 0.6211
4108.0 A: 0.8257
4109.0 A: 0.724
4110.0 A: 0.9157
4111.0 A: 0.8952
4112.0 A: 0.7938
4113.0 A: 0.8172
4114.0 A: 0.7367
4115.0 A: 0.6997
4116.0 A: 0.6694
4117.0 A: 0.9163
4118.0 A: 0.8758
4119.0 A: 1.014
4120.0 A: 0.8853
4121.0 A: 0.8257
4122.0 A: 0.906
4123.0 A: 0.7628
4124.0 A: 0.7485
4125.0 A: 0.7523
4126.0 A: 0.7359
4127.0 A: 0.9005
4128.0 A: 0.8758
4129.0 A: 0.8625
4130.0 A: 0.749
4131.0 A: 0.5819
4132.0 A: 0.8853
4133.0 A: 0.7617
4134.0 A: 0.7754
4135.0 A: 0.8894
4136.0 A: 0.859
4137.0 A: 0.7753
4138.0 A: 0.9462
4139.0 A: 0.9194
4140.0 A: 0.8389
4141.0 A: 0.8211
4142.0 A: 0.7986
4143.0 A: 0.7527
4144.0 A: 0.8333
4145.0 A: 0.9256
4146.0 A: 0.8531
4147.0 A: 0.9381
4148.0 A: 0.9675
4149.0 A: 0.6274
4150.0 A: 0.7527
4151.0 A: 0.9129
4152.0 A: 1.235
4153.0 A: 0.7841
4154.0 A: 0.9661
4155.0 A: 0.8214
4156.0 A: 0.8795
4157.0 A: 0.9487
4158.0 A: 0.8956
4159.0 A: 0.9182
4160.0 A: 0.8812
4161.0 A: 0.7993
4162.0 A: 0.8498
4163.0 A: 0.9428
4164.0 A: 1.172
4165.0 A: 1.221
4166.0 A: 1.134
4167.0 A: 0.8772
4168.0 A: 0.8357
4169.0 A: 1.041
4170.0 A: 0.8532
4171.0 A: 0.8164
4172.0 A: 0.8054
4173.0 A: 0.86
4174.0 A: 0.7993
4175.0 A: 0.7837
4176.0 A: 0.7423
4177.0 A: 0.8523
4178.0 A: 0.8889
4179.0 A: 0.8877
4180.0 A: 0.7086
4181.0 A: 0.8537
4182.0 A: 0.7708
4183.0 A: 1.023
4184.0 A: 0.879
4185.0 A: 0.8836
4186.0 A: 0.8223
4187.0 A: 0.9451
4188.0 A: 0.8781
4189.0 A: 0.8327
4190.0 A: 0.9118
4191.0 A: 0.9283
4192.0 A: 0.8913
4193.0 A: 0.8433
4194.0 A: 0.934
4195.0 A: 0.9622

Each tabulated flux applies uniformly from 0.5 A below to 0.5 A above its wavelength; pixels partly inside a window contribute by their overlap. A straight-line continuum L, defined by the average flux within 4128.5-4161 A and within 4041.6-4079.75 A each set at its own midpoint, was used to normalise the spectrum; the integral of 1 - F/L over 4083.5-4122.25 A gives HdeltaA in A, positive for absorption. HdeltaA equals 2.1 A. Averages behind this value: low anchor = 0.847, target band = 0.805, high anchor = 0.854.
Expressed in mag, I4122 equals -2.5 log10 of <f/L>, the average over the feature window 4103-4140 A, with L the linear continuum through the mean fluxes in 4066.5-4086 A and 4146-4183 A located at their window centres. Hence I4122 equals 0.09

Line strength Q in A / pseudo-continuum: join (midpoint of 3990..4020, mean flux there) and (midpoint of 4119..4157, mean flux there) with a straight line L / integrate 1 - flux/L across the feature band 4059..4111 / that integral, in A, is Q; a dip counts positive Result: 6.6 A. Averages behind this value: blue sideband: 1.06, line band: 0.813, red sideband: 0.844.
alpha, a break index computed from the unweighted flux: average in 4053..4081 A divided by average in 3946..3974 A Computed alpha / 1.53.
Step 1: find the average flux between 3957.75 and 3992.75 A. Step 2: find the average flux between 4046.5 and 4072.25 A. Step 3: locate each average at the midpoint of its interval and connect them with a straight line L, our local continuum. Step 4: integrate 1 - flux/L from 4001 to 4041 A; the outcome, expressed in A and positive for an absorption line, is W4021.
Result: -4.9 A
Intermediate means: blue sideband 0.782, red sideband 0.843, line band 0.916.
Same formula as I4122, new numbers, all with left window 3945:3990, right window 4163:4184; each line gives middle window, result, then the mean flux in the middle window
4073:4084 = -0.11 mag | 0.861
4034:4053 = -0.21 mag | 0.89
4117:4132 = 0.01 mag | 0.825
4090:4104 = 0.06 mag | 0.759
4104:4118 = 0.06 mag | 0.772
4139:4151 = 0.03 mag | 0.835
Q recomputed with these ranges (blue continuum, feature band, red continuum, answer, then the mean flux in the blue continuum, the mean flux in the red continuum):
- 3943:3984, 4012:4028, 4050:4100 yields -4.67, 0.579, 0.845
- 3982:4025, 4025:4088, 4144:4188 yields 6.48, 1.02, 0.891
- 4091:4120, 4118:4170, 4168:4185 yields -3.81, 0.775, 0.849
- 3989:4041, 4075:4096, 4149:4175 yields 2.14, 1.03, 0.912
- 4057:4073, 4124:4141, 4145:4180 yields 1.10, 0.824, 0.896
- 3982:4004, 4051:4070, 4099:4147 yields 2.52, 1.14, 0.795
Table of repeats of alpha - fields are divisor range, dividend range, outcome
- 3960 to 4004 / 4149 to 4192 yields 1.10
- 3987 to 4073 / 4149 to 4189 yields 0.93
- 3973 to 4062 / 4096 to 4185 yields 0.90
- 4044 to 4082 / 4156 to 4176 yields 1.08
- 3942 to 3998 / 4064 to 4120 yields 1.07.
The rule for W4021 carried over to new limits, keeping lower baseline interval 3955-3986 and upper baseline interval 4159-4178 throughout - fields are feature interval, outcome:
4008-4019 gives -4.6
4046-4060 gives -3.3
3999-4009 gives -4.4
